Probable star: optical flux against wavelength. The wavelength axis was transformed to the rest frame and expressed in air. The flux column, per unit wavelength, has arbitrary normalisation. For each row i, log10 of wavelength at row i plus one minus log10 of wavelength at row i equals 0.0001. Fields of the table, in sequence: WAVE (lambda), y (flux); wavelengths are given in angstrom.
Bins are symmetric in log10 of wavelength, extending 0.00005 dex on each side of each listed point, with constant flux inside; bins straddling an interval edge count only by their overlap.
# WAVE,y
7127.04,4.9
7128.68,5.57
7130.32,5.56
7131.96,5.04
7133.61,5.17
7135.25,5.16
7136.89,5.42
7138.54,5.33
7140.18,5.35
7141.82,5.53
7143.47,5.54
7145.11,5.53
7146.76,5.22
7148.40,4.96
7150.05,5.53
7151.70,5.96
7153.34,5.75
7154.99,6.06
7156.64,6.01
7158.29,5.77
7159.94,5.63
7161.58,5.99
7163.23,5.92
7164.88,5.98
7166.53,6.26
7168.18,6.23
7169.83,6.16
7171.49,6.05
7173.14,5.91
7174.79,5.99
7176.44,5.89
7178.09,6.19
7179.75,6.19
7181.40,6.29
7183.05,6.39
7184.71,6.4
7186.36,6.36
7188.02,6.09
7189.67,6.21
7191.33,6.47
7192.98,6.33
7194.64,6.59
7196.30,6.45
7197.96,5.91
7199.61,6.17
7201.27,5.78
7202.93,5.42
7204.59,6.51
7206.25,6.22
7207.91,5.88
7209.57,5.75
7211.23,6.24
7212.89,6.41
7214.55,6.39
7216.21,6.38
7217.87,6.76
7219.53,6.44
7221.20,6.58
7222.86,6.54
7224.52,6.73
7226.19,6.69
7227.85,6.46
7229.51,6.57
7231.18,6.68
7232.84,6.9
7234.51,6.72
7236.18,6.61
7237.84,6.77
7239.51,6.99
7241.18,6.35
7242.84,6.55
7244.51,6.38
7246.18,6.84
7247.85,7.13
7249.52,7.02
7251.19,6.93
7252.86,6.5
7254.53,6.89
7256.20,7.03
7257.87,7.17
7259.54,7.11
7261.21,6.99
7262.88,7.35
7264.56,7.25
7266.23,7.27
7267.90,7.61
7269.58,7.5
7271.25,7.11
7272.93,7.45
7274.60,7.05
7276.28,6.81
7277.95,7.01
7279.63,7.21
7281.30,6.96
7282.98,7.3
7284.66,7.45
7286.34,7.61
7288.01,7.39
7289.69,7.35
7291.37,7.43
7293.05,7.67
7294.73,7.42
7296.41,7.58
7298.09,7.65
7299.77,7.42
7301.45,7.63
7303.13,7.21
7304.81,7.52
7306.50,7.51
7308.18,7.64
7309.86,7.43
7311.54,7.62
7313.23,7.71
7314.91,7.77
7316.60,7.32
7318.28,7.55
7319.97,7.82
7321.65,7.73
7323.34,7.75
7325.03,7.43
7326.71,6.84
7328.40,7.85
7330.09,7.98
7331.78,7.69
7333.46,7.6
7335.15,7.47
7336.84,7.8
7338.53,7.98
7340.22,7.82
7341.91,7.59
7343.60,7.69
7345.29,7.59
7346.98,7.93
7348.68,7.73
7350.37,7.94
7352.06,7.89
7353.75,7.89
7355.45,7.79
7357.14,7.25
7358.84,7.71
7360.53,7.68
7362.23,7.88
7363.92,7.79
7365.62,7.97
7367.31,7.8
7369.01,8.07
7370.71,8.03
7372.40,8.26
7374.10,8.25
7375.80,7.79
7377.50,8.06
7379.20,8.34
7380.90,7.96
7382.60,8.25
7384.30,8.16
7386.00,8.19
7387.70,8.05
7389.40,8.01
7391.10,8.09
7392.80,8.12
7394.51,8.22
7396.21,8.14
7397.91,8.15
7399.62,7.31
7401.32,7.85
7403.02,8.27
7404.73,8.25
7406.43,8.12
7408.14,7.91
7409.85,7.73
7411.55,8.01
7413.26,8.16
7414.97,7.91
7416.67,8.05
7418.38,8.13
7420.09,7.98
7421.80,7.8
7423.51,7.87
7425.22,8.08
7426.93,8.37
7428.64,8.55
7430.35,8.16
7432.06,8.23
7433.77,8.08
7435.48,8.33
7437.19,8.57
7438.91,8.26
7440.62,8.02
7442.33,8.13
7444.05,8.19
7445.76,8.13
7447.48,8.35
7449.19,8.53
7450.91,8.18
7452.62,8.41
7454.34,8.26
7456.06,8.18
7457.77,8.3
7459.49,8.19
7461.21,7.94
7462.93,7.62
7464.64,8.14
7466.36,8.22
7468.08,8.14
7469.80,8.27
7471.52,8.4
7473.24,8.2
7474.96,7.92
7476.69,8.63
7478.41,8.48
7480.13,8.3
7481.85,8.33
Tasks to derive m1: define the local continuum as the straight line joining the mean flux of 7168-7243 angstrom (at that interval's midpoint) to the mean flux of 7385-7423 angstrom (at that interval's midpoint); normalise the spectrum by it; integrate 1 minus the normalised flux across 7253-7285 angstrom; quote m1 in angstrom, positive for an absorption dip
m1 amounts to -1.35 angstrom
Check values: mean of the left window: 6.34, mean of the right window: 8.02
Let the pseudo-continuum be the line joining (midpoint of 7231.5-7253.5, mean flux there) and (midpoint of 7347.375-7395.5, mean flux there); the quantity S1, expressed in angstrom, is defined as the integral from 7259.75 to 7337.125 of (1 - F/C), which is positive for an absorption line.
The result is -1.8 angstrom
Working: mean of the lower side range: 6.75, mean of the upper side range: 7.97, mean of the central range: 7.45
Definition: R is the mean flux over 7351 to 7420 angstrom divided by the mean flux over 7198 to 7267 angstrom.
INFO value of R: 1.2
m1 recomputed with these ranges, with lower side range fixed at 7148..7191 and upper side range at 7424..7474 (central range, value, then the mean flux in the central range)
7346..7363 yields -0.7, 7.76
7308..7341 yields -1.8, 7.64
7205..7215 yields 0.3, 6.15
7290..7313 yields -1.5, 7.52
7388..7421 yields -0.6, 8.02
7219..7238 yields -0.4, 6.64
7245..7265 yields -0.9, 7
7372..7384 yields -0.7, 8.12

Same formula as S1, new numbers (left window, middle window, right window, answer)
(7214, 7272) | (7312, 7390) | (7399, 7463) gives -2.5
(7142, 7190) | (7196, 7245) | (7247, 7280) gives 1.4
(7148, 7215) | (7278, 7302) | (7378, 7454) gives -1.3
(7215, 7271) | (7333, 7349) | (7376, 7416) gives -0.2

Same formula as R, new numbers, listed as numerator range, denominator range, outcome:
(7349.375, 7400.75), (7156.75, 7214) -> 1.30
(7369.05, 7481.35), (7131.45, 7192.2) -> 1.39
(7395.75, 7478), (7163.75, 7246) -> 1.29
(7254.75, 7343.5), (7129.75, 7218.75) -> 1.25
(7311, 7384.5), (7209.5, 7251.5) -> 1.18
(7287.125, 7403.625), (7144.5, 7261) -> 1.23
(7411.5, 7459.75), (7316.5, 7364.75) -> 1.06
